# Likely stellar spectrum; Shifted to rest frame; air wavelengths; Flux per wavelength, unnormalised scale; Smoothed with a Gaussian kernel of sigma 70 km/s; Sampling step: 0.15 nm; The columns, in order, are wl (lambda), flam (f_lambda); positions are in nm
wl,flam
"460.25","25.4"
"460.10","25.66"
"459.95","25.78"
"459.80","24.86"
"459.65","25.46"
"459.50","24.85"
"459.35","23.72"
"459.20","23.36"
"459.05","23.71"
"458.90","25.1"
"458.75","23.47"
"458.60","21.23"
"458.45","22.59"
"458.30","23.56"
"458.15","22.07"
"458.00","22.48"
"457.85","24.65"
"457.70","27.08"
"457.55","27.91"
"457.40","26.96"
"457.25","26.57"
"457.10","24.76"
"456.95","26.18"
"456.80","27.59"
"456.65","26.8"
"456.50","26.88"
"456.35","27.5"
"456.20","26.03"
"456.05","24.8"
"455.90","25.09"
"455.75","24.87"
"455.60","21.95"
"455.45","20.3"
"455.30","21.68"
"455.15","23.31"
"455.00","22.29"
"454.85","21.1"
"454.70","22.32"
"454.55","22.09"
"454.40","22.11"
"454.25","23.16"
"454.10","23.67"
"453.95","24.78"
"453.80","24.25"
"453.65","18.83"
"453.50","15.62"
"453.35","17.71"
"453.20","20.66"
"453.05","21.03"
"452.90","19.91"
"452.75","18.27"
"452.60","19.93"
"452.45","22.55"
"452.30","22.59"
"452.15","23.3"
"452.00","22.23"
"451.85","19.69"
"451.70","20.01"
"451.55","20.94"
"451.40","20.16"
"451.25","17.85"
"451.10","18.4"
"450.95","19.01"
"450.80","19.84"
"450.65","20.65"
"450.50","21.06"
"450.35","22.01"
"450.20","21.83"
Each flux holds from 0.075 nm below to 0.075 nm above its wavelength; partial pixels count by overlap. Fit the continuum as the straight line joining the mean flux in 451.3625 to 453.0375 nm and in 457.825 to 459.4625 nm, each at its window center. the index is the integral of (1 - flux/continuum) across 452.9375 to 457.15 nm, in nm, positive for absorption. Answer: -0.21 nm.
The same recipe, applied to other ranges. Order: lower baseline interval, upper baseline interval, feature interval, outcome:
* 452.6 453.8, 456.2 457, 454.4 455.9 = 0.08 nm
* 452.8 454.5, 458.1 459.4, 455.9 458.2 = -0.35 nm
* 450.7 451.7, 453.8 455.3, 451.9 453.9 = 0.05 nm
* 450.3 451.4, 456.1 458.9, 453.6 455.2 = 0.01 nm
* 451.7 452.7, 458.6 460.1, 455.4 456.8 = -0.12 nm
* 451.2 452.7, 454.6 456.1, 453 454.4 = 0.05 nm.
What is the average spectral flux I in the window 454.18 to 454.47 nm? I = 22.6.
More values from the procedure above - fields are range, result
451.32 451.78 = 20.3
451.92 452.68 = 22.1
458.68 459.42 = 23.9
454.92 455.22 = 22.8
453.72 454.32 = 23.9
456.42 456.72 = 26.9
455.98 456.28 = 25.5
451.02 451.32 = 18.1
